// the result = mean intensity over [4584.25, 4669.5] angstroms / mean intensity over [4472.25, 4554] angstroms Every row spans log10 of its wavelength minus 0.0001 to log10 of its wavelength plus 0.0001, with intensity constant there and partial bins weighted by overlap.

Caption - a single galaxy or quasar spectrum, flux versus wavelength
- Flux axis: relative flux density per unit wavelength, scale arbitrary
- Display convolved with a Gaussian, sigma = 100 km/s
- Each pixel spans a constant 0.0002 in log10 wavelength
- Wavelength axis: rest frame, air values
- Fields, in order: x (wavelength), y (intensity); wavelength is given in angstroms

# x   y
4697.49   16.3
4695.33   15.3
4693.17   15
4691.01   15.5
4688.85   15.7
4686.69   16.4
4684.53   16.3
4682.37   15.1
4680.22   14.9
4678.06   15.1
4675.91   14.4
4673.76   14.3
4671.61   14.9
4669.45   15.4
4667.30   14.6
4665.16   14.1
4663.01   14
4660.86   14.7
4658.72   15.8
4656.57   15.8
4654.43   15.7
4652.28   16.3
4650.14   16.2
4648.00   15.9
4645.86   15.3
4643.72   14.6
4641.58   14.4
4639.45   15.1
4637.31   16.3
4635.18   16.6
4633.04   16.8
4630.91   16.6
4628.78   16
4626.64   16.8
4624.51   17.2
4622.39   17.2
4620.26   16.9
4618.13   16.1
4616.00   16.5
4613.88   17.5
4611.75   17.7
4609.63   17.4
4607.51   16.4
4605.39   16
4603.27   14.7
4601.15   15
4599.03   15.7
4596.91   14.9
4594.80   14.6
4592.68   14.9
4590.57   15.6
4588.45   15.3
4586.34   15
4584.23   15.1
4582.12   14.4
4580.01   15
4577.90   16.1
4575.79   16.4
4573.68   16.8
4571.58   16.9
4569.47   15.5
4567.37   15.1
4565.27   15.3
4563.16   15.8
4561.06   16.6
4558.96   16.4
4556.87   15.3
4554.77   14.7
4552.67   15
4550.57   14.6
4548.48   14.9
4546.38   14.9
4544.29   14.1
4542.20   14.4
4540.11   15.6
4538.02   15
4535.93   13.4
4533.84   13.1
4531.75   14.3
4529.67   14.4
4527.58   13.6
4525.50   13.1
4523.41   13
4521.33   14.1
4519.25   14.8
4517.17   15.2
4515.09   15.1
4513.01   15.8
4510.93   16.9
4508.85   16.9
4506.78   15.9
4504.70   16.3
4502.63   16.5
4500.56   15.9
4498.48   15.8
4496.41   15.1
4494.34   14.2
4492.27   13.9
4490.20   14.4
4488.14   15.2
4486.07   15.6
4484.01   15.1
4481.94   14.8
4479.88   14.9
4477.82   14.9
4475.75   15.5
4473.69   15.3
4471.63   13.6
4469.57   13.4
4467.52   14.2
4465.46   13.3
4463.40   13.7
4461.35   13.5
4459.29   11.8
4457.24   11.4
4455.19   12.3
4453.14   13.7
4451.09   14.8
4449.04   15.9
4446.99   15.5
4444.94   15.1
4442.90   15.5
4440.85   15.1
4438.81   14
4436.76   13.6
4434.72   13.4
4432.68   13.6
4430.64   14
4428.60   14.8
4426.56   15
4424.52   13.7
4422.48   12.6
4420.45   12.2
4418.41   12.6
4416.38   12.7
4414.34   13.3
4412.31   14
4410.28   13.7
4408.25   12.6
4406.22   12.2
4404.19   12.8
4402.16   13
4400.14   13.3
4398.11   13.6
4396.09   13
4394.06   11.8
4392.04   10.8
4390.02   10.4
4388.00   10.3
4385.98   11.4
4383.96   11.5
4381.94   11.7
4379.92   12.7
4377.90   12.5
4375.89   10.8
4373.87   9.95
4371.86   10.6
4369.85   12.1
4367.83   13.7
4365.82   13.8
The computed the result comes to 1.1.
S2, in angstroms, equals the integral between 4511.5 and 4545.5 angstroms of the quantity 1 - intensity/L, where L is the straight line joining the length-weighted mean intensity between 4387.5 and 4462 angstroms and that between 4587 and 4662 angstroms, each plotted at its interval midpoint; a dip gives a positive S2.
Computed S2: 0.76 angstroms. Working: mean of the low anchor 13.3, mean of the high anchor 16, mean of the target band 14.4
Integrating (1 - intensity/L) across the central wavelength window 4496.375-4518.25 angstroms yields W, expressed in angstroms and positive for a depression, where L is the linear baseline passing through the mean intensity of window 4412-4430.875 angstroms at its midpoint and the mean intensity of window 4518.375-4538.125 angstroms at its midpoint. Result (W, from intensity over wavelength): -3.56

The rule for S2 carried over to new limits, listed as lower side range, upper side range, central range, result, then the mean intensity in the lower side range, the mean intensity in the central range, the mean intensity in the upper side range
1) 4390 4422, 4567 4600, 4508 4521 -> -1.2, 12.7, 15.7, 15.5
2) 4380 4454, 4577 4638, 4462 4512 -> -2.7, 13.3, 15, 16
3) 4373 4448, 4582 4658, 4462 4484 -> -0.9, 12.9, 14.4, 15.9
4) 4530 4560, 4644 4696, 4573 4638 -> -4.7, 14.7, 16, 15.3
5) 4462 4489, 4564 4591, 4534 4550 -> 0.7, 14.6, 14.5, 15.6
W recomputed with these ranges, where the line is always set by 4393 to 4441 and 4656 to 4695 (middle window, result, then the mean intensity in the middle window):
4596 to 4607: -0.5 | 15.3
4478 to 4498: -1.5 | 14.8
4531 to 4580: -3.2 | 15.2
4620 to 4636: -2.1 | 16.8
